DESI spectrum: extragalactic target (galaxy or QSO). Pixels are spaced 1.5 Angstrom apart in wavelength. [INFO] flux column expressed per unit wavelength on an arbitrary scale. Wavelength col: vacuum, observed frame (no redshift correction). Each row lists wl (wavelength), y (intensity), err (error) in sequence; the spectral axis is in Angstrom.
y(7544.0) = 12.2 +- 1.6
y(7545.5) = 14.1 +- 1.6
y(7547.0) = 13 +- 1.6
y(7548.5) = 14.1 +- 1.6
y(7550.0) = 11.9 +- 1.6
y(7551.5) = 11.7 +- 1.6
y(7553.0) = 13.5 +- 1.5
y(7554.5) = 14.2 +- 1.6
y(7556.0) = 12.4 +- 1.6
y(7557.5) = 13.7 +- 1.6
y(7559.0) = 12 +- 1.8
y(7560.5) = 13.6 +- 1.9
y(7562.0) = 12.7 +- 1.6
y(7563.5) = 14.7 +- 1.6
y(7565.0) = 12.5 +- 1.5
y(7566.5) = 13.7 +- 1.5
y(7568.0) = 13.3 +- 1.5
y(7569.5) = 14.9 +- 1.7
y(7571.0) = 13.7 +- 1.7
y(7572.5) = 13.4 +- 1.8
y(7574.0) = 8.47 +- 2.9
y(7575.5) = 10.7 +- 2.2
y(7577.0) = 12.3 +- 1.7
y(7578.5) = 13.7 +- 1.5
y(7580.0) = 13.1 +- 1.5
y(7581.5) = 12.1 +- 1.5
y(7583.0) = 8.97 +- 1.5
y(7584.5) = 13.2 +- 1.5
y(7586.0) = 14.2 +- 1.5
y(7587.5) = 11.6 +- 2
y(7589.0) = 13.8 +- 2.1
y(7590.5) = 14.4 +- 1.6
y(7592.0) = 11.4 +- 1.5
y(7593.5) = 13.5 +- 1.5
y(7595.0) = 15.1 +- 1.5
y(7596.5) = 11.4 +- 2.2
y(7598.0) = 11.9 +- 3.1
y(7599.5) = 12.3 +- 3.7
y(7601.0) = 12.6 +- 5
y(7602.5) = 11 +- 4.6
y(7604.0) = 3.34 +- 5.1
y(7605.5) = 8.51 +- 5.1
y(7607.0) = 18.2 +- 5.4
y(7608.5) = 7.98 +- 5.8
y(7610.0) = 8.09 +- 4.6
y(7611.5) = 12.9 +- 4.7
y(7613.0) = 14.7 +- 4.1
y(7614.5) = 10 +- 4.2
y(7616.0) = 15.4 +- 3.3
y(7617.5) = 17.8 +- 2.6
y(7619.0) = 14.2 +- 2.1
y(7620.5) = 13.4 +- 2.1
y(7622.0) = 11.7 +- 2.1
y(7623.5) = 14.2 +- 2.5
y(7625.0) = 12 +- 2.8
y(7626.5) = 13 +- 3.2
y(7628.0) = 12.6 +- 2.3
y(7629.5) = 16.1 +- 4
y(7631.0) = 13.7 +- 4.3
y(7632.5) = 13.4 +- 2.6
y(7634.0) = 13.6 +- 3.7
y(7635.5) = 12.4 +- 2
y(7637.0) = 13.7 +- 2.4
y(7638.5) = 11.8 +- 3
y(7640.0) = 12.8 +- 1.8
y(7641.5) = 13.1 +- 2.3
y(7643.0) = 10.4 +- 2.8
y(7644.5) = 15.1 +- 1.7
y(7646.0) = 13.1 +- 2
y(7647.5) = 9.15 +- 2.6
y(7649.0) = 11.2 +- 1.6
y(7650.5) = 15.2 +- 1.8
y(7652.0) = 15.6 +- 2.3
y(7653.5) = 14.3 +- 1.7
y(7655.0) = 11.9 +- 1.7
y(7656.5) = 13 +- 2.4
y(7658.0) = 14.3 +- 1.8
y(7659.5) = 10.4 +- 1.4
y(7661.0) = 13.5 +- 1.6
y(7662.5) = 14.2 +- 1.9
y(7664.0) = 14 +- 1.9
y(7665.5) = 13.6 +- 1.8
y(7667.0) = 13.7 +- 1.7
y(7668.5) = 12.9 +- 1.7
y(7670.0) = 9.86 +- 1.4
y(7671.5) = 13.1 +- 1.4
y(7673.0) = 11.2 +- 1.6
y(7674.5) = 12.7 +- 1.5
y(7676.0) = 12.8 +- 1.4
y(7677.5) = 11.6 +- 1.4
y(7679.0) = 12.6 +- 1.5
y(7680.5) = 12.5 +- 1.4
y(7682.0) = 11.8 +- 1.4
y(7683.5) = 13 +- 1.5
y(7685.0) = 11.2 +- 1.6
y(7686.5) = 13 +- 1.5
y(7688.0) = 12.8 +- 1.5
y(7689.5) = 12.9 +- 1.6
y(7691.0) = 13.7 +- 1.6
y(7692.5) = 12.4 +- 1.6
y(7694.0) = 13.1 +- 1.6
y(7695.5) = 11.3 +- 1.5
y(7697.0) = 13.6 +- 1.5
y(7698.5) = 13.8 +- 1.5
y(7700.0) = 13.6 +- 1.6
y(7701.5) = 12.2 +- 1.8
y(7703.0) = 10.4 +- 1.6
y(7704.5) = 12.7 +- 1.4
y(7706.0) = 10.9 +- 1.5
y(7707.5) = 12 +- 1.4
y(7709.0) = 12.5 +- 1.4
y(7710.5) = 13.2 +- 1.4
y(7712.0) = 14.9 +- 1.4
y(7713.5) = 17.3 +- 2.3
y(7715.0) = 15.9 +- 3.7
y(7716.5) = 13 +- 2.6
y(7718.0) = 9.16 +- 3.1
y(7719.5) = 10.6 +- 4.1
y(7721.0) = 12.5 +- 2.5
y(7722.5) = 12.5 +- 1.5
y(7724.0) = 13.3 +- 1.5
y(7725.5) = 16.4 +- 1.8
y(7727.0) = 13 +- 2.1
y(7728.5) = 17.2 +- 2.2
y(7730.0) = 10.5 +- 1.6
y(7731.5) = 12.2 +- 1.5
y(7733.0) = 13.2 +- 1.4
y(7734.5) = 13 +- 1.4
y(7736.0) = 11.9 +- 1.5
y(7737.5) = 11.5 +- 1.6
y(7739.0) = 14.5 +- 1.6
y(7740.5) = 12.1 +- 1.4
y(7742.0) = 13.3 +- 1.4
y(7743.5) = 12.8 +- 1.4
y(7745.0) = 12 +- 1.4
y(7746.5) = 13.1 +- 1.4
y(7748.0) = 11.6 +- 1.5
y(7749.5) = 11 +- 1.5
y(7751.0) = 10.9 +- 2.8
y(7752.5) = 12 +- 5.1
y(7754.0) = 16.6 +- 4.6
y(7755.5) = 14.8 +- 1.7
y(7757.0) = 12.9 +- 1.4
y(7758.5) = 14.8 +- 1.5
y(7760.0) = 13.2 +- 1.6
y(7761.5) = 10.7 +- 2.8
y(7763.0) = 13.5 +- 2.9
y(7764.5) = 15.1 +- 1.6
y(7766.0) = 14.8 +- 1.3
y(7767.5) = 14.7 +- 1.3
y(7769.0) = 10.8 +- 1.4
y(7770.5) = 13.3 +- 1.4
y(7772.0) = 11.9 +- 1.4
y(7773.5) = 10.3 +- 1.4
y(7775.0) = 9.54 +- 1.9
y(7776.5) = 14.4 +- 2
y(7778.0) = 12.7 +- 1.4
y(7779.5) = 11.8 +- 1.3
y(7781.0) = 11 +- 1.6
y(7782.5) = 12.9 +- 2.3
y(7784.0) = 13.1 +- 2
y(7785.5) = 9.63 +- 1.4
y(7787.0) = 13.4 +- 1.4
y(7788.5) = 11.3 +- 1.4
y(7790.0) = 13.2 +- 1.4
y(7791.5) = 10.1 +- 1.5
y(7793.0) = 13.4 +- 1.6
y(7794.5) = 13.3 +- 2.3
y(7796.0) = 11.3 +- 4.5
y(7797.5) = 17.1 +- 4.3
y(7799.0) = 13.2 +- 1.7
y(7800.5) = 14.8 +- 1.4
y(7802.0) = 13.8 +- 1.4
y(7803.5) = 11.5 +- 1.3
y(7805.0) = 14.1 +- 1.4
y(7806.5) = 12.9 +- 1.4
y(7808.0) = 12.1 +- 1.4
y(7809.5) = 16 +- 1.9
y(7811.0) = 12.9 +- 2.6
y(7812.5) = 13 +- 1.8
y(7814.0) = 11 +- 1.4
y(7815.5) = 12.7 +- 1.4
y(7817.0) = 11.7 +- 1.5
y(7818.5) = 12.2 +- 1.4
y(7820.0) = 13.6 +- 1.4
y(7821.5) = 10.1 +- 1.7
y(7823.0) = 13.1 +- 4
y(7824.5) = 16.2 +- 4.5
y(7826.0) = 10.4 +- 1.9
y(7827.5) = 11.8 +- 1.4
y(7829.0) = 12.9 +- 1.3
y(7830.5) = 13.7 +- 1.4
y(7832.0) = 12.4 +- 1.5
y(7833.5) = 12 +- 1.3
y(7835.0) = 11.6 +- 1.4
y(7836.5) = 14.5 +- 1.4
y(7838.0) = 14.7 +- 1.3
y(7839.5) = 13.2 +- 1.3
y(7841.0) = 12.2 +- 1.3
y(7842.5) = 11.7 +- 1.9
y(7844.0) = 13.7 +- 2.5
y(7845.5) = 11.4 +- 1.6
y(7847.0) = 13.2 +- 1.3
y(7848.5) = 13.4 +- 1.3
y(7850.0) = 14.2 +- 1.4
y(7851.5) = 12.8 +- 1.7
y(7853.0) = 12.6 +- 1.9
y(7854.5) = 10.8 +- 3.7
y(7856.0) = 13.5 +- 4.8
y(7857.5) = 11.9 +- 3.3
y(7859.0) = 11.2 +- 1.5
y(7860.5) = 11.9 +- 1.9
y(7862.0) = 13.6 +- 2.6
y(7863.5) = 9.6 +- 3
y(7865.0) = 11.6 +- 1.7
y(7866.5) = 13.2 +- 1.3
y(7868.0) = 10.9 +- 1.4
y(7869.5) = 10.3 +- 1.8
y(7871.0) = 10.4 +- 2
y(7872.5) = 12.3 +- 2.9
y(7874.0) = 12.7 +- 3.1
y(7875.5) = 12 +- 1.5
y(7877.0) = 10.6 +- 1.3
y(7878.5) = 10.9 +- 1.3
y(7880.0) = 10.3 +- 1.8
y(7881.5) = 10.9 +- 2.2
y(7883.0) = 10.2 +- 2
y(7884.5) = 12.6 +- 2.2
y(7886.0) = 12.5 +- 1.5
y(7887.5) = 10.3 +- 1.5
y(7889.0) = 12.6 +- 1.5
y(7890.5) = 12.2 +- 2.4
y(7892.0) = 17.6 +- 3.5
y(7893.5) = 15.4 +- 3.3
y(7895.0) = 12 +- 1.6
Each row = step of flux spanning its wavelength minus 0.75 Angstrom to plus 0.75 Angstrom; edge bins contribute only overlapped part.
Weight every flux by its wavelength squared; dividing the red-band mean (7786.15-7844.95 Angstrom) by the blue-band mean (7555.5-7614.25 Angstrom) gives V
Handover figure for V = 1.11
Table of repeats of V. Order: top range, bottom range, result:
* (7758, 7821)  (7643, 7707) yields 1.04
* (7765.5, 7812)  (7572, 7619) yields 1.10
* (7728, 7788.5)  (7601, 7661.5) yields 1.03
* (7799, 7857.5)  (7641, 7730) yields 1.03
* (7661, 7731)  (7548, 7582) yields 1.03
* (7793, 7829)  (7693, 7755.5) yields 1.03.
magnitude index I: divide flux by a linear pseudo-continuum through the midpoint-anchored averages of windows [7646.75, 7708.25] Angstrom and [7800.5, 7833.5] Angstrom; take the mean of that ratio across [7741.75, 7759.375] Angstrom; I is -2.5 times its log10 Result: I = -0.022 mag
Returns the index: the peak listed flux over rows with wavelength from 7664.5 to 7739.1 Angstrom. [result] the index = 17.3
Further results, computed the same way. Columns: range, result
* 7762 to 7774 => 15.1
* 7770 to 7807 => 17.1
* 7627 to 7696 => 16.1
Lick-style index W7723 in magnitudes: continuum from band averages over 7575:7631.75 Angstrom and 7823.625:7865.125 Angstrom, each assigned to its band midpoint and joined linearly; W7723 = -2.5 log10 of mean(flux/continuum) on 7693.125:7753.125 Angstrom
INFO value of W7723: -0.02 mag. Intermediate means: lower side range 12.5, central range 12.8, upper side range 12.6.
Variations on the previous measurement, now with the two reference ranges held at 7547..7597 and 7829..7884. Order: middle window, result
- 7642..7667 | -0.04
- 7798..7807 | -0.10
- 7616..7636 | -0.09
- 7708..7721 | -0.06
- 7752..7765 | -0.11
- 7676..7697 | 0.00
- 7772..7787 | 0.05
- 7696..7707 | 0.01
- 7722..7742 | -0.06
